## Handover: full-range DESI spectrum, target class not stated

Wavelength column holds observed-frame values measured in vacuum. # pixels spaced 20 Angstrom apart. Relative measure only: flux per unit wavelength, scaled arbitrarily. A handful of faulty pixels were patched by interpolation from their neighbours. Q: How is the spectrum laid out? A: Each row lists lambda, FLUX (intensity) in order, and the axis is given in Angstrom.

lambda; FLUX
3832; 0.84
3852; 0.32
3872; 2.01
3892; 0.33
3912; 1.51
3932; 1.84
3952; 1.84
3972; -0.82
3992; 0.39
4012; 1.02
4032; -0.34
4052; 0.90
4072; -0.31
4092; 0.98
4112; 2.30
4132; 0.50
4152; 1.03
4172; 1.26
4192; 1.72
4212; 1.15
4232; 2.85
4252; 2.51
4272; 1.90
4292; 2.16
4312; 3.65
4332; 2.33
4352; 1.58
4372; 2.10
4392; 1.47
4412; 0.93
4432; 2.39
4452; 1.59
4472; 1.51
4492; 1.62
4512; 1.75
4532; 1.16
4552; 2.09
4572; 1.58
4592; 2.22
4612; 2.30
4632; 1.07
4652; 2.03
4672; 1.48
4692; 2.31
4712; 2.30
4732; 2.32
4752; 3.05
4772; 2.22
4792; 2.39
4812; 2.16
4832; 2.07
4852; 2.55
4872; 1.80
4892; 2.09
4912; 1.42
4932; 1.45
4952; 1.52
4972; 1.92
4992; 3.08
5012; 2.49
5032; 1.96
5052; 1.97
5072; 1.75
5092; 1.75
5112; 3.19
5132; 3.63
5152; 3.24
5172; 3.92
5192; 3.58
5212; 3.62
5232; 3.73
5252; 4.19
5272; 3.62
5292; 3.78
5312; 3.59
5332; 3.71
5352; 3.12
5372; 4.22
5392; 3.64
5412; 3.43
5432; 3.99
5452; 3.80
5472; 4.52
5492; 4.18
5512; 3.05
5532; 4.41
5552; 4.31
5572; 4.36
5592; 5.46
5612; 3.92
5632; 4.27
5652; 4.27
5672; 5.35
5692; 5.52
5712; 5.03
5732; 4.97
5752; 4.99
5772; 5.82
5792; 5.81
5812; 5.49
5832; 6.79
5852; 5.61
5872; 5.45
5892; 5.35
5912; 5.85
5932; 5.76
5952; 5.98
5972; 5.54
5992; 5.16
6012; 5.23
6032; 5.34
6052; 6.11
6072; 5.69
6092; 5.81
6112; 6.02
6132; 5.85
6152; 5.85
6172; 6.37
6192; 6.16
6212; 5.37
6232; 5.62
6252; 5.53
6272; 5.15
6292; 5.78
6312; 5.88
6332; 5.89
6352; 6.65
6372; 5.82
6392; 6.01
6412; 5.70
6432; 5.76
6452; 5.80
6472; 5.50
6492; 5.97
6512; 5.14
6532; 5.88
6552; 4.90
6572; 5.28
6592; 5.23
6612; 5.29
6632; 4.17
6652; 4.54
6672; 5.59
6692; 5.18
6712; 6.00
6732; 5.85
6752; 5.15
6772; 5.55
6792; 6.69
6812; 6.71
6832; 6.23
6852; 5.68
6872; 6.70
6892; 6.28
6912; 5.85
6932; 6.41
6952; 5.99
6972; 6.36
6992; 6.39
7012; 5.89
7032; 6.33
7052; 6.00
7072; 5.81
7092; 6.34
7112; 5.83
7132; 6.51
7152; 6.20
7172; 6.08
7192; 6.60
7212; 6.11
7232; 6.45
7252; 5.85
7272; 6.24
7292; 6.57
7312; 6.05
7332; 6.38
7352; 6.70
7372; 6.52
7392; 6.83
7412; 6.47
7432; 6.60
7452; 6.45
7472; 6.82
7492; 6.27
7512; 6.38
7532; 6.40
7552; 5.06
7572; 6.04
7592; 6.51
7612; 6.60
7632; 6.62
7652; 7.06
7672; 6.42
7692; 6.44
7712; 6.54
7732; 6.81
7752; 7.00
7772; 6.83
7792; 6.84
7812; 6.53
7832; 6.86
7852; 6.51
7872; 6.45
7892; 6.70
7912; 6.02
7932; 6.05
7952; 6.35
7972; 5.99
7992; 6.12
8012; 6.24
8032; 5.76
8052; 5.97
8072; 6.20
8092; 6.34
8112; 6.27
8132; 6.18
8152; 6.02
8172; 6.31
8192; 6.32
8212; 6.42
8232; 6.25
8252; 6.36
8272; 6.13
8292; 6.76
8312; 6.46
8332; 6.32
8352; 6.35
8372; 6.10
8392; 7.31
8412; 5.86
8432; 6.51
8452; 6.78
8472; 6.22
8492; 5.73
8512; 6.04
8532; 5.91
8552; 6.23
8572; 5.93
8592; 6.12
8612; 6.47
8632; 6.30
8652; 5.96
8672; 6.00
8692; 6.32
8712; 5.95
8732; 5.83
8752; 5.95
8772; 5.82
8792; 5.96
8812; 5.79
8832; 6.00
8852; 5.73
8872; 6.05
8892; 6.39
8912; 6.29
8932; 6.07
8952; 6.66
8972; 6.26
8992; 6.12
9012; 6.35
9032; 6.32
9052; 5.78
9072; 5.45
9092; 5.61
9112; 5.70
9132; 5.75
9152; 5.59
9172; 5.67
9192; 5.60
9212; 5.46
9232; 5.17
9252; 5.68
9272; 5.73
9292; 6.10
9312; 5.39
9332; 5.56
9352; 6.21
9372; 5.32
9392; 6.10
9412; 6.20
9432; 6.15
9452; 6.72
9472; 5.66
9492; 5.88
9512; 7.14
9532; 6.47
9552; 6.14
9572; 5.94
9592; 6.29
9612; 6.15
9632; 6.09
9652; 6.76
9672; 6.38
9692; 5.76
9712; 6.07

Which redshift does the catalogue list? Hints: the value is 0.282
